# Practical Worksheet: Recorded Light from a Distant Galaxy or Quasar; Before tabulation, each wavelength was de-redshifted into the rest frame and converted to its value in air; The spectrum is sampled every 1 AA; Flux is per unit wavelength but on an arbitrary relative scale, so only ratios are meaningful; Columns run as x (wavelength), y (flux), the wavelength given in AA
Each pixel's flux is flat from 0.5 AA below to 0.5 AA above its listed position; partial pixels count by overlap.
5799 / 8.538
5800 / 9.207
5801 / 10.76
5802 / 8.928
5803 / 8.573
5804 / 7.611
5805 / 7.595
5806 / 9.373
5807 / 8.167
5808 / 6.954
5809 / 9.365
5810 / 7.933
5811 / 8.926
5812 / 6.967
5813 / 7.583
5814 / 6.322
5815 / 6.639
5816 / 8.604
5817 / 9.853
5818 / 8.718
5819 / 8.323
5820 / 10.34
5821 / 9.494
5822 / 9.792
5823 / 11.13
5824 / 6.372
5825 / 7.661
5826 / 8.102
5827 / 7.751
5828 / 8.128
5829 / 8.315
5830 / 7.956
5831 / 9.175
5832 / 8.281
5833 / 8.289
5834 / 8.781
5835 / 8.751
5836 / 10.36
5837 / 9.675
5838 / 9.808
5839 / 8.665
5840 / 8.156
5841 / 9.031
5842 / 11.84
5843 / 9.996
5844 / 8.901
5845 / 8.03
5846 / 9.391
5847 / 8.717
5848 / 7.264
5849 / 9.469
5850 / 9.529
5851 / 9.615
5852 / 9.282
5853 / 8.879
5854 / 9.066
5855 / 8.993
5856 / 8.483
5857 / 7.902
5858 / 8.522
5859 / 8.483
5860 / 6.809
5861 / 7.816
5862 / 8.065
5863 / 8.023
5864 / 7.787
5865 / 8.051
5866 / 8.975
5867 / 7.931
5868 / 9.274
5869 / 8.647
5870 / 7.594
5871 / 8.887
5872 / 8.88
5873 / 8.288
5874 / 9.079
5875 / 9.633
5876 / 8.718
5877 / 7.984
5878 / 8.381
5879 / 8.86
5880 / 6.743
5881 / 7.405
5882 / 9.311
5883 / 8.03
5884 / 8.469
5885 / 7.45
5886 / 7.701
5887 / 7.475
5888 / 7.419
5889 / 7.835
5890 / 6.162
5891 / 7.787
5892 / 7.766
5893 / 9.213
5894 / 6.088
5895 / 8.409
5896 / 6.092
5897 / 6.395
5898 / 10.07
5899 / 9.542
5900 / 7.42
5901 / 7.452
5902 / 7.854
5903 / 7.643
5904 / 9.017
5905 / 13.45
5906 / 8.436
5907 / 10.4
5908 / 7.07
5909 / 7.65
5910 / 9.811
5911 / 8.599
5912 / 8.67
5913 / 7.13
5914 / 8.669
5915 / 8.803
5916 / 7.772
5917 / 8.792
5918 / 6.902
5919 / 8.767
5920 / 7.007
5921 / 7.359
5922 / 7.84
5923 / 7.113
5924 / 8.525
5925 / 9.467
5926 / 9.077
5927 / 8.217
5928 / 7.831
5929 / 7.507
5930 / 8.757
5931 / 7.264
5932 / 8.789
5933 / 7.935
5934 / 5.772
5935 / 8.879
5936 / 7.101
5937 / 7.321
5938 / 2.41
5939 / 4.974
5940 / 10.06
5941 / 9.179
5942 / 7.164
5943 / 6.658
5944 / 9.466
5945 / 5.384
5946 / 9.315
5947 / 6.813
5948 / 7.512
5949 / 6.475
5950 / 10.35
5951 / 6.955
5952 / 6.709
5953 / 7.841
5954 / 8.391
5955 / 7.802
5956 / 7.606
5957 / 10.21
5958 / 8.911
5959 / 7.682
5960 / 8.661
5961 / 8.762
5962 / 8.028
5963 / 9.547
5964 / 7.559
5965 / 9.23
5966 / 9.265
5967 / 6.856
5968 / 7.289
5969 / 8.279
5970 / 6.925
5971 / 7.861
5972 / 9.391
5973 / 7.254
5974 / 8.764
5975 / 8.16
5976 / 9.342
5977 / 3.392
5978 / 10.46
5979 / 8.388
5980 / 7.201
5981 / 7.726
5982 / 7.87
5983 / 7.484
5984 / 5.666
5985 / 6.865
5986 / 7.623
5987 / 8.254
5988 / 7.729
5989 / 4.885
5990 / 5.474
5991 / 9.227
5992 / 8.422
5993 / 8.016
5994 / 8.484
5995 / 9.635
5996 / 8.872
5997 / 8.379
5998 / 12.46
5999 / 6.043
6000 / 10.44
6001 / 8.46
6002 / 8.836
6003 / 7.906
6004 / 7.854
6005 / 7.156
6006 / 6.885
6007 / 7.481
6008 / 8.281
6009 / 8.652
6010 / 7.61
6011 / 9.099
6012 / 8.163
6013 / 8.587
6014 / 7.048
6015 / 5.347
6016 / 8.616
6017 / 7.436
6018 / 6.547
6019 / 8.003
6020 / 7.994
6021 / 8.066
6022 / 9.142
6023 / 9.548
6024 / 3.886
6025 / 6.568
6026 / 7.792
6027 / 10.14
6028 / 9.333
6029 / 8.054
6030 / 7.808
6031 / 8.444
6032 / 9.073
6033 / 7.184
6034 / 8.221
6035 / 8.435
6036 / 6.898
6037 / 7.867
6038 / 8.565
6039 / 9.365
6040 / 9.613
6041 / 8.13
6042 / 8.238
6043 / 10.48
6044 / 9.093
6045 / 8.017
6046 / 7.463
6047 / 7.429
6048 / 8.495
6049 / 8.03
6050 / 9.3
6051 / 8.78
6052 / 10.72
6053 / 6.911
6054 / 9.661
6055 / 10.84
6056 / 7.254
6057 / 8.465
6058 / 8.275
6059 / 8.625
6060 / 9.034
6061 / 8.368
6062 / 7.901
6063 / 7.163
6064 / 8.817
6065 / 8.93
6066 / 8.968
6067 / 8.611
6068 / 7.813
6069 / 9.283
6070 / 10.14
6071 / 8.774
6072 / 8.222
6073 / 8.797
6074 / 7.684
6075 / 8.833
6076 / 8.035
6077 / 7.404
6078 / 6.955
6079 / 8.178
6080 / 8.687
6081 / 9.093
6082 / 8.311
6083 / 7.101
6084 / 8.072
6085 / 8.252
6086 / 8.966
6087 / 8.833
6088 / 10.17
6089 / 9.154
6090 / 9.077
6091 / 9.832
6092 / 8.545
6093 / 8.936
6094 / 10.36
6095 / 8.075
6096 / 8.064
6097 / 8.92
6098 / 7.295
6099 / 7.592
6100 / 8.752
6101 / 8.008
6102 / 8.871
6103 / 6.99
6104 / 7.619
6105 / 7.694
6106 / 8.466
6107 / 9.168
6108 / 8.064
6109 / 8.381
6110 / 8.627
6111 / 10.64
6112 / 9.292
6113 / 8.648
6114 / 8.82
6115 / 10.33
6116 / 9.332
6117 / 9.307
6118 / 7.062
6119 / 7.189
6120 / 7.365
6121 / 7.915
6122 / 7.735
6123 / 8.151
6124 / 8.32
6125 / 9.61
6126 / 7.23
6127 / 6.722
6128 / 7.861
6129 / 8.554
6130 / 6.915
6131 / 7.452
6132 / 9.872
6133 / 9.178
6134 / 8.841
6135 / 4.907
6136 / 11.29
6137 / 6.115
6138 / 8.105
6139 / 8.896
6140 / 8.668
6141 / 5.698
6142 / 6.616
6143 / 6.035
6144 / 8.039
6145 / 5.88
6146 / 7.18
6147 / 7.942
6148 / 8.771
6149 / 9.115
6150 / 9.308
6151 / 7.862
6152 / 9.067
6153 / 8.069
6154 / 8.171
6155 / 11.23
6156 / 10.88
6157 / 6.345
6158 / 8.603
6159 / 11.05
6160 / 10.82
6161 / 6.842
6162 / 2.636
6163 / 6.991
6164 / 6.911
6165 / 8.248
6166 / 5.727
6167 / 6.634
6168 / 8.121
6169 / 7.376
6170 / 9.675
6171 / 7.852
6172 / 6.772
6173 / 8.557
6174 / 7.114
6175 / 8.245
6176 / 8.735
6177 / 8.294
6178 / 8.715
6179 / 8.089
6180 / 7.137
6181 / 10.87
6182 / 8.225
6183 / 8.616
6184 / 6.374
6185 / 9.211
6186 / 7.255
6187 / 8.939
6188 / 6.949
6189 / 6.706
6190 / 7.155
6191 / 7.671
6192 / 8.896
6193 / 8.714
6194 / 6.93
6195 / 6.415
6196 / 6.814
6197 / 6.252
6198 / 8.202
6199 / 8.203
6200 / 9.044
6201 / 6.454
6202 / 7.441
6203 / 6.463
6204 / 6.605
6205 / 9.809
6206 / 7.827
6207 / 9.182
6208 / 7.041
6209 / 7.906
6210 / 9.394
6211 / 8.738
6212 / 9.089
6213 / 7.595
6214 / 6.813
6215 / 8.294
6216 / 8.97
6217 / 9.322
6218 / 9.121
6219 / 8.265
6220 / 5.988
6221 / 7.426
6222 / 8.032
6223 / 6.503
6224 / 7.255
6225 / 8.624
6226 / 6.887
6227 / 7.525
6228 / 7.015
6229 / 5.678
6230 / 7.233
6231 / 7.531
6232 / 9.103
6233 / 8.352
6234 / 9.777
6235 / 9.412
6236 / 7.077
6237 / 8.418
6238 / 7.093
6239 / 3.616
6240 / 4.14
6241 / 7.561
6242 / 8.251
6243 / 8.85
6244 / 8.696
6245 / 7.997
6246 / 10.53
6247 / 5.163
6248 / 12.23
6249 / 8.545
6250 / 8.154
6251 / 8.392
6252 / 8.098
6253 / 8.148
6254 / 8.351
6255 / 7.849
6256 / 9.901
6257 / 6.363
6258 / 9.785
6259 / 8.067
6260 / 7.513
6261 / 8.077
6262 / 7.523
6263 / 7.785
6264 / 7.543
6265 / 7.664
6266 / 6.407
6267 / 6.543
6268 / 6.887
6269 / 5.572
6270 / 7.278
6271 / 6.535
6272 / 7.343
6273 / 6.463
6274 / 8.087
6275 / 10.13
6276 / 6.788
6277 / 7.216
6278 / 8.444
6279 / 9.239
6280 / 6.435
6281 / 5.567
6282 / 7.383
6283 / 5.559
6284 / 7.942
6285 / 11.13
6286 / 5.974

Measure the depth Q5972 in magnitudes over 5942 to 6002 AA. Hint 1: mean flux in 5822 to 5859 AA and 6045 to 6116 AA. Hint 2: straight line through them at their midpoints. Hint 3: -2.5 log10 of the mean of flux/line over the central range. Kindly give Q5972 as 0.09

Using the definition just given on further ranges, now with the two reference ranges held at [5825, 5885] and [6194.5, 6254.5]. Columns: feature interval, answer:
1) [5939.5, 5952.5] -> 0.08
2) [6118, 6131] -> 0.04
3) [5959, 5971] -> 0.03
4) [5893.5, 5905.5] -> 0.03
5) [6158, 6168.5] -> 0.07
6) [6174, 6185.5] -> -0.06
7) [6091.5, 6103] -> -0.04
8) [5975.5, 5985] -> 0.12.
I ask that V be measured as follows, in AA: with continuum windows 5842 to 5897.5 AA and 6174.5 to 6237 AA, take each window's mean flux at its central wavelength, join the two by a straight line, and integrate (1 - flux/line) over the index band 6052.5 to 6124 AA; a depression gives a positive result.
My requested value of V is -4.1 AA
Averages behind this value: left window 8.29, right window 7.91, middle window 8.5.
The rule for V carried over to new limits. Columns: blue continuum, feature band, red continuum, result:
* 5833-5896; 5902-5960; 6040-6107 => 3.17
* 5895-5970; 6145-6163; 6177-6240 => -1.18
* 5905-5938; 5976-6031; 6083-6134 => 2.45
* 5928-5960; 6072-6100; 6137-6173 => -2.45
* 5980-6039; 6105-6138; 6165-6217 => -1.76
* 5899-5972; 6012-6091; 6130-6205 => -3.89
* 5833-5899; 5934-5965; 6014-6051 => 1.89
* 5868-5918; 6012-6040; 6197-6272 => 0.43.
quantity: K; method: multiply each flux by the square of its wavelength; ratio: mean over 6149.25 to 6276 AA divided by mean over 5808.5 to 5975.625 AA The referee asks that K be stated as 1.1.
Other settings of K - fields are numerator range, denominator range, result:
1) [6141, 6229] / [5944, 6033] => 1.05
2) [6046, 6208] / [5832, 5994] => 1.08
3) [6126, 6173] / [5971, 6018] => 1.05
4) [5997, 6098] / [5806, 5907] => 1.06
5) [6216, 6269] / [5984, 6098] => 1.00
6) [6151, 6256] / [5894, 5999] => 1.08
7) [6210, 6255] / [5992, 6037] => 1.05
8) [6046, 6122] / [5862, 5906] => 1.11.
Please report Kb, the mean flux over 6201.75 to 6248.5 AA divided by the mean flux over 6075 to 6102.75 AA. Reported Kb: 0.93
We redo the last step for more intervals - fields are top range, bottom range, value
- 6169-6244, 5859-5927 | 0.95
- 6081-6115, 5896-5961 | 1.07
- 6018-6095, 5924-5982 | 1.07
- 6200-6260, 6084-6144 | 0.95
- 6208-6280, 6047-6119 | 0.91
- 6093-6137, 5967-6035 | 1.05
